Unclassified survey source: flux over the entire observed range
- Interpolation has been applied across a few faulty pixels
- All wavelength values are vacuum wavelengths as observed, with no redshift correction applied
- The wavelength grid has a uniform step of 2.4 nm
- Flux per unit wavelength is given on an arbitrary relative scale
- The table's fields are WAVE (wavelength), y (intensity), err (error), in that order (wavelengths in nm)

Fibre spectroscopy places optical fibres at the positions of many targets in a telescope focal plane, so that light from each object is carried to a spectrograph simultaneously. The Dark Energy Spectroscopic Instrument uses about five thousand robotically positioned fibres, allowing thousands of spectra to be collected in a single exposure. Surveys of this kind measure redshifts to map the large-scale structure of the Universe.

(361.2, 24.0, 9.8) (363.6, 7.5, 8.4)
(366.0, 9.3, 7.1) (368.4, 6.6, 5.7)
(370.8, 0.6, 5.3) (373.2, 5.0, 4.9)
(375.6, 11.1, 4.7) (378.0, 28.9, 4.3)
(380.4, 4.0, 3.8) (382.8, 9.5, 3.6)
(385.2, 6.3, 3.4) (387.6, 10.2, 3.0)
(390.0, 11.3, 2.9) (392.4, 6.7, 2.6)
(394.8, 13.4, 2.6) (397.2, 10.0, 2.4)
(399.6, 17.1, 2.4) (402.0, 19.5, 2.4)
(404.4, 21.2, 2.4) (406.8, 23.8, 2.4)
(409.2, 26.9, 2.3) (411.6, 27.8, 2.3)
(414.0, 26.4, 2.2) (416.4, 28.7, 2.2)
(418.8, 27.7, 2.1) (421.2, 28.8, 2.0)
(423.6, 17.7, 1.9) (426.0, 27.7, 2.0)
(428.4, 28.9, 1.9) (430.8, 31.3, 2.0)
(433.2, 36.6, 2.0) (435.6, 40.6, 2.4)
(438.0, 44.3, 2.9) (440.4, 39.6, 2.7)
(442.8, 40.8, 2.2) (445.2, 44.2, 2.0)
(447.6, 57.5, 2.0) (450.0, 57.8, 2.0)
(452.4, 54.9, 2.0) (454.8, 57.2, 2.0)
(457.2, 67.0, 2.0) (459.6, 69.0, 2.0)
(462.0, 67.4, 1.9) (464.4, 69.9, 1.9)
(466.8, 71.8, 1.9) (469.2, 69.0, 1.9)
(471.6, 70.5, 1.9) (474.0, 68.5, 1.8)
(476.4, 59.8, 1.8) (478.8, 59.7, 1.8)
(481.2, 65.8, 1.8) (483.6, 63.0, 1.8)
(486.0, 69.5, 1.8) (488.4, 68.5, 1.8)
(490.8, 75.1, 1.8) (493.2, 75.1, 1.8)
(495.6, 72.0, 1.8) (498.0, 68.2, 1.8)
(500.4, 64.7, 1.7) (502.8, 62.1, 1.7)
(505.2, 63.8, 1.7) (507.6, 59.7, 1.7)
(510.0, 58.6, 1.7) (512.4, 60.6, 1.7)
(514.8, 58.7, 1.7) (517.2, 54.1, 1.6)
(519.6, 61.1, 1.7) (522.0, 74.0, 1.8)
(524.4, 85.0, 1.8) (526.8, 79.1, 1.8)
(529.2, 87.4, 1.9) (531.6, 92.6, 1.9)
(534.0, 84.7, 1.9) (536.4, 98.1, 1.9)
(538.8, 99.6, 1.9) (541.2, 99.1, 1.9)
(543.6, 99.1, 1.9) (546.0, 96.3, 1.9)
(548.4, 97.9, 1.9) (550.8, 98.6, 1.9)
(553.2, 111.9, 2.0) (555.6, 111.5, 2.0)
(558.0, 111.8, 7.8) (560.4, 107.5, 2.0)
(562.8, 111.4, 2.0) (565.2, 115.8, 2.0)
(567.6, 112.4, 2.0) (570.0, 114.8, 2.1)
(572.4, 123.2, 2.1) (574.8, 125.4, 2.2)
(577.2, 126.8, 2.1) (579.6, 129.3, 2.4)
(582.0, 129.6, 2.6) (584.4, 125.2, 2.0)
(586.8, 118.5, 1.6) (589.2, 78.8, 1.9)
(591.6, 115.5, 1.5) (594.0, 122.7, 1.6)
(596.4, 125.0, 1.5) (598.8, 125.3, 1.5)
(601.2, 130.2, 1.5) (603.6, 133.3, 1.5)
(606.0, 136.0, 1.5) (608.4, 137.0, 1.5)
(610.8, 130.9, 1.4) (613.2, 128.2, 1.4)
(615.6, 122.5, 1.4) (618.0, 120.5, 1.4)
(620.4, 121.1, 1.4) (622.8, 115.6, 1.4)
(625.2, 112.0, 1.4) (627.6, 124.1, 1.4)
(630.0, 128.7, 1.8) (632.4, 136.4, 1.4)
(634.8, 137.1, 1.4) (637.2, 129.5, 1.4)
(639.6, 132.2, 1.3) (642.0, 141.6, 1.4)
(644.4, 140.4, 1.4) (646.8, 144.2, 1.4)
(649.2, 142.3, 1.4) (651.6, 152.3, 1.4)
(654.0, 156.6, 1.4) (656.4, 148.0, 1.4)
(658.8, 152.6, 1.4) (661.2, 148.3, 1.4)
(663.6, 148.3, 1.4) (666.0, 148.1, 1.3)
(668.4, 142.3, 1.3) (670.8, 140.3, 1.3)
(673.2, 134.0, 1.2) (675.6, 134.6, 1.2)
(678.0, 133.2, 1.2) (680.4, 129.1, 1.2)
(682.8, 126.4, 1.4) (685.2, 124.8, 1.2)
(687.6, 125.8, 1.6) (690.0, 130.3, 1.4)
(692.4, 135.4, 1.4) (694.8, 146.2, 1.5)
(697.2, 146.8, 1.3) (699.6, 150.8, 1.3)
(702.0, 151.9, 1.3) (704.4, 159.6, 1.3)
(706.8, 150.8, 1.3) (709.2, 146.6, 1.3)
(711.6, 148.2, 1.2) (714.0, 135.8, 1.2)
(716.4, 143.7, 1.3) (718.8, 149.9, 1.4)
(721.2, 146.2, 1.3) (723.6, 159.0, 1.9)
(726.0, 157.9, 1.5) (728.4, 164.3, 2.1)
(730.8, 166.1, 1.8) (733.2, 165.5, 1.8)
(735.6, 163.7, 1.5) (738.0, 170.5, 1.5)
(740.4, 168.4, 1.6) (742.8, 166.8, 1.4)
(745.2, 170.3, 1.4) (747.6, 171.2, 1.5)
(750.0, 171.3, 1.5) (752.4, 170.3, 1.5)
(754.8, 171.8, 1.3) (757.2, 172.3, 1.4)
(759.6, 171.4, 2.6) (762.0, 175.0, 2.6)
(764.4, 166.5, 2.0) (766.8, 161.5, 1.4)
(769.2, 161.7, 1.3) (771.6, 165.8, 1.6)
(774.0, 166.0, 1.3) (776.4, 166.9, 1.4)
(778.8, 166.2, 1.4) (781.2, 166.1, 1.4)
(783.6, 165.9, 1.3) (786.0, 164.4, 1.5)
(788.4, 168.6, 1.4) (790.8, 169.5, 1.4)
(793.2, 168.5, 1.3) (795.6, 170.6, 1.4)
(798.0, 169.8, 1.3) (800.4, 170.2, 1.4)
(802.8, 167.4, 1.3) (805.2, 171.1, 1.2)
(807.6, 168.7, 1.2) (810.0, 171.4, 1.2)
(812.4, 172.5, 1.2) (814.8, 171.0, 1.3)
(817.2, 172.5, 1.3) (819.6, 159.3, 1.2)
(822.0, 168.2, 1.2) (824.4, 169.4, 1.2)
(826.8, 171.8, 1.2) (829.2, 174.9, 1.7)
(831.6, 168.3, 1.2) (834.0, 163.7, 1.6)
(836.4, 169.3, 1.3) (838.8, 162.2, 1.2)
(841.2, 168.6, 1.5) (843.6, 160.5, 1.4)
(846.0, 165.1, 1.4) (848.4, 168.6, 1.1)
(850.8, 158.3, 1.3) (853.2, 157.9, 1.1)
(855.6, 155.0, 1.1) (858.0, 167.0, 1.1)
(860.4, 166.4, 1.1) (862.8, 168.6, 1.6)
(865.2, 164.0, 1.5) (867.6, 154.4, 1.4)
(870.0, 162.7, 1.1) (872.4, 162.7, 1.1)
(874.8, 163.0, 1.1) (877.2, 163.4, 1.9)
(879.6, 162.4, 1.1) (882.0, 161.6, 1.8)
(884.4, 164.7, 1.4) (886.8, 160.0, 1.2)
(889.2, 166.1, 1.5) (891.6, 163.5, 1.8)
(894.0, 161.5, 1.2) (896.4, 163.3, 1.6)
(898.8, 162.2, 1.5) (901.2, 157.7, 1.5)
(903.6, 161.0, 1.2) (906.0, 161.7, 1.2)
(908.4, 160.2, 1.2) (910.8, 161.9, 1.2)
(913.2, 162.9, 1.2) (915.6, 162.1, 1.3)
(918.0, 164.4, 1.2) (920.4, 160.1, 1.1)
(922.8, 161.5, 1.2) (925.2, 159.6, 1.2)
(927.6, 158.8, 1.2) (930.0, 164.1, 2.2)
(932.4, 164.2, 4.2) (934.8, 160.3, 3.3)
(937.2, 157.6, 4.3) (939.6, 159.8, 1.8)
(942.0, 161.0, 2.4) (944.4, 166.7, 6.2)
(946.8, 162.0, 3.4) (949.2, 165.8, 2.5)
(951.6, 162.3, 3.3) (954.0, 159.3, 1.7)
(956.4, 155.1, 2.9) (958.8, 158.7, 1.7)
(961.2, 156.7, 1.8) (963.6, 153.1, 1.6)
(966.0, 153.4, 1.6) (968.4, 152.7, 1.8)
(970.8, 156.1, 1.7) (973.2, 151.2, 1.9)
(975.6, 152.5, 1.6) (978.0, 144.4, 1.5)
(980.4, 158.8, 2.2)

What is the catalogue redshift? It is 0.00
